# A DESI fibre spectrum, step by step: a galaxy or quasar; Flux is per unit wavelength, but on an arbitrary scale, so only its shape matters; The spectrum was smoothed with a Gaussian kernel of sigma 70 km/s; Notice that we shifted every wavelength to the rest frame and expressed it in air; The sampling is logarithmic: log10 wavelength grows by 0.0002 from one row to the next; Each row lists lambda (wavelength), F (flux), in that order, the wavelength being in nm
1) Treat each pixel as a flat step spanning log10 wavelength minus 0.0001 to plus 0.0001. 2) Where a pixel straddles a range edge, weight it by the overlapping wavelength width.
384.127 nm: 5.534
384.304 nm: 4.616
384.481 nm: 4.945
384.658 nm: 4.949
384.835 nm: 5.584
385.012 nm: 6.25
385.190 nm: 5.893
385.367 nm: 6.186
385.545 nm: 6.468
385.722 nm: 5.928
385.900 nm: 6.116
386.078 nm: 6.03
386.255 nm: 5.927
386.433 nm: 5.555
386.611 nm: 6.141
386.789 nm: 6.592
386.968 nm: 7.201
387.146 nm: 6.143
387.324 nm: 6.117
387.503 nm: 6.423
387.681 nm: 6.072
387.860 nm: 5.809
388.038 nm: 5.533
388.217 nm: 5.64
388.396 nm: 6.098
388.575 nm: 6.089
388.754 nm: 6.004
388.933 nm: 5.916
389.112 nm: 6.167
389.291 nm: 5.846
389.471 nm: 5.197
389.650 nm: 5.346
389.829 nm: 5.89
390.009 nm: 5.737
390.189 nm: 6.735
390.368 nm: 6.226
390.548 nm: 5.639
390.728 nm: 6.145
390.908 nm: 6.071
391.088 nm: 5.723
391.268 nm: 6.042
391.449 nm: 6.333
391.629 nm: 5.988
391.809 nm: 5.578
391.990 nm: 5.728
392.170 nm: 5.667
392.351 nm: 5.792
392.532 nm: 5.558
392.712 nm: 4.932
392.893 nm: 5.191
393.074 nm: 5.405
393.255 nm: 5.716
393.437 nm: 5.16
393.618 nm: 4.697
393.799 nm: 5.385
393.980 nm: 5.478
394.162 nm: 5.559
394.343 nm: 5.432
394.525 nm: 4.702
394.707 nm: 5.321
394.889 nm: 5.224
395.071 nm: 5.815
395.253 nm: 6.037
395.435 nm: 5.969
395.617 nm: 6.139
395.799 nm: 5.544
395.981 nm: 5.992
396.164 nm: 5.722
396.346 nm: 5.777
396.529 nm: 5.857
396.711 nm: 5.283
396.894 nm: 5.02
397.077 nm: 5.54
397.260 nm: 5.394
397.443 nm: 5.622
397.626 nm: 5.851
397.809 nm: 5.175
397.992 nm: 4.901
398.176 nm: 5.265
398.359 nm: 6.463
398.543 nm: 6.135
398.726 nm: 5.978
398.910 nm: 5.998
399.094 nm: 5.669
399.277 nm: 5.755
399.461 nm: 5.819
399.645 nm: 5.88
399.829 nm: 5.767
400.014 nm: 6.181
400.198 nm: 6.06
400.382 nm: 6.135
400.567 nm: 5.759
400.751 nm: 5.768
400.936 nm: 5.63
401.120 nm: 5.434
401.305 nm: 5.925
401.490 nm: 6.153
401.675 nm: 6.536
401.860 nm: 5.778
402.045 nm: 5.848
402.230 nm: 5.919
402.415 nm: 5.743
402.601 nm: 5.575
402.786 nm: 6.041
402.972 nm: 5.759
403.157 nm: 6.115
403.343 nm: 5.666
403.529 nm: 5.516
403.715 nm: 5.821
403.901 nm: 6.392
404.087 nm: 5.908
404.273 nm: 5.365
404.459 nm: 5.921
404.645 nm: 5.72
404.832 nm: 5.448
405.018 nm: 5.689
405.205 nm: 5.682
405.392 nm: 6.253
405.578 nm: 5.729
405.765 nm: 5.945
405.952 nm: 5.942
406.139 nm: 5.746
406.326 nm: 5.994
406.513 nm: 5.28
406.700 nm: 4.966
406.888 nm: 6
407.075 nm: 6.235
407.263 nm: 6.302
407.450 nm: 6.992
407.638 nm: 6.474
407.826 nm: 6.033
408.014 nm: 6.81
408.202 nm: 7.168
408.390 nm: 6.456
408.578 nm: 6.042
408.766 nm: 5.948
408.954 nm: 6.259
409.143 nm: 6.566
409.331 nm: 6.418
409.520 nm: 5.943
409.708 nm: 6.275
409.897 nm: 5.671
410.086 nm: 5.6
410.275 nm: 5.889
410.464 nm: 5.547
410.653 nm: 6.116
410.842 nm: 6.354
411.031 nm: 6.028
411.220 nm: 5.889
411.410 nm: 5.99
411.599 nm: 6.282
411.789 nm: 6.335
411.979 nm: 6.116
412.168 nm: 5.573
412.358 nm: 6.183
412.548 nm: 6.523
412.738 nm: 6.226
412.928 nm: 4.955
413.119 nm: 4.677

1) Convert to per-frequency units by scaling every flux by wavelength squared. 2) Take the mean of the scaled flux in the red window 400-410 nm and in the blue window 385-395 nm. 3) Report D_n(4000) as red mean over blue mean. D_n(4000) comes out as 1.11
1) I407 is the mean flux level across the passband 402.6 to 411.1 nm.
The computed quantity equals 6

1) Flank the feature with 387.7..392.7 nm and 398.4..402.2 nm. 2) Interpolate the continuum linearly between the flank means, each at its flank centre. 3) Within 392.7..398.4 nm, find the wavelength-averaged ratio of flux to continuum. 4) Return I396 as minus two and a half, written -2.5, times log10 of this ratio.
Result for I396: 0.08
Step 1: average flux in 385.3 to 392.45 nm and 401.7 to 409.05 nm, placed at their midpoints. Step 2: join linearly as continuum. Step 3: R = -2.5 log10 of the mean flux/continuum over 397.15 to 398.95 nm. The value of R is 0.06 mag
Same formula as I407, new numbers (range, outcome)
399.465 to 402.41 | 5.91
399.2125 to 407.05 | 5.83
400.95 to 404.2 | 5.88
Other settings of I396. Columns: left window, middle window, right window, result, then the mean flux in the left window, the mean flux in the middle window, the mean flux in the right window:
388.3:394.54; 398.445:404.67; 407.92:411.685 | 0.015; 5.7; 5.88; 6.16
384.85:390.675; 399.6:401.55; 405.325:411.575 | 0.034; 6.02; 5.88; 6.09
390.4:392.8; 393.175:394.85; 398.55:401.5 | 0.108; 5.8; 5.27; 5.87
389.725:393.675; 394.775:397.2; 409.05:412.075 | 0.024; 5.73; 5.68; 6.06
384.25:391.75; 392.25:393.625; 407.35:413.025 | 0.124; 5.94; 5.34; 6.15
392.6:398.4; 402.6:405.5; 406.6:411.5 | 0.017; 5.48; 5.81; 6.15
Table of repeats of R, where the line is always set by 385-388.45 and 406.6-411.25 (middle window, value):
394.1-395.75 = 0.10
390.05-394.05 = 0.08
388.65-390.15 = 0.06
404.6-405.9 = 0.07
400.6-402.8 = 0.05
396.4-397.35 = 0.13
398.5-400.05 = 0.04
